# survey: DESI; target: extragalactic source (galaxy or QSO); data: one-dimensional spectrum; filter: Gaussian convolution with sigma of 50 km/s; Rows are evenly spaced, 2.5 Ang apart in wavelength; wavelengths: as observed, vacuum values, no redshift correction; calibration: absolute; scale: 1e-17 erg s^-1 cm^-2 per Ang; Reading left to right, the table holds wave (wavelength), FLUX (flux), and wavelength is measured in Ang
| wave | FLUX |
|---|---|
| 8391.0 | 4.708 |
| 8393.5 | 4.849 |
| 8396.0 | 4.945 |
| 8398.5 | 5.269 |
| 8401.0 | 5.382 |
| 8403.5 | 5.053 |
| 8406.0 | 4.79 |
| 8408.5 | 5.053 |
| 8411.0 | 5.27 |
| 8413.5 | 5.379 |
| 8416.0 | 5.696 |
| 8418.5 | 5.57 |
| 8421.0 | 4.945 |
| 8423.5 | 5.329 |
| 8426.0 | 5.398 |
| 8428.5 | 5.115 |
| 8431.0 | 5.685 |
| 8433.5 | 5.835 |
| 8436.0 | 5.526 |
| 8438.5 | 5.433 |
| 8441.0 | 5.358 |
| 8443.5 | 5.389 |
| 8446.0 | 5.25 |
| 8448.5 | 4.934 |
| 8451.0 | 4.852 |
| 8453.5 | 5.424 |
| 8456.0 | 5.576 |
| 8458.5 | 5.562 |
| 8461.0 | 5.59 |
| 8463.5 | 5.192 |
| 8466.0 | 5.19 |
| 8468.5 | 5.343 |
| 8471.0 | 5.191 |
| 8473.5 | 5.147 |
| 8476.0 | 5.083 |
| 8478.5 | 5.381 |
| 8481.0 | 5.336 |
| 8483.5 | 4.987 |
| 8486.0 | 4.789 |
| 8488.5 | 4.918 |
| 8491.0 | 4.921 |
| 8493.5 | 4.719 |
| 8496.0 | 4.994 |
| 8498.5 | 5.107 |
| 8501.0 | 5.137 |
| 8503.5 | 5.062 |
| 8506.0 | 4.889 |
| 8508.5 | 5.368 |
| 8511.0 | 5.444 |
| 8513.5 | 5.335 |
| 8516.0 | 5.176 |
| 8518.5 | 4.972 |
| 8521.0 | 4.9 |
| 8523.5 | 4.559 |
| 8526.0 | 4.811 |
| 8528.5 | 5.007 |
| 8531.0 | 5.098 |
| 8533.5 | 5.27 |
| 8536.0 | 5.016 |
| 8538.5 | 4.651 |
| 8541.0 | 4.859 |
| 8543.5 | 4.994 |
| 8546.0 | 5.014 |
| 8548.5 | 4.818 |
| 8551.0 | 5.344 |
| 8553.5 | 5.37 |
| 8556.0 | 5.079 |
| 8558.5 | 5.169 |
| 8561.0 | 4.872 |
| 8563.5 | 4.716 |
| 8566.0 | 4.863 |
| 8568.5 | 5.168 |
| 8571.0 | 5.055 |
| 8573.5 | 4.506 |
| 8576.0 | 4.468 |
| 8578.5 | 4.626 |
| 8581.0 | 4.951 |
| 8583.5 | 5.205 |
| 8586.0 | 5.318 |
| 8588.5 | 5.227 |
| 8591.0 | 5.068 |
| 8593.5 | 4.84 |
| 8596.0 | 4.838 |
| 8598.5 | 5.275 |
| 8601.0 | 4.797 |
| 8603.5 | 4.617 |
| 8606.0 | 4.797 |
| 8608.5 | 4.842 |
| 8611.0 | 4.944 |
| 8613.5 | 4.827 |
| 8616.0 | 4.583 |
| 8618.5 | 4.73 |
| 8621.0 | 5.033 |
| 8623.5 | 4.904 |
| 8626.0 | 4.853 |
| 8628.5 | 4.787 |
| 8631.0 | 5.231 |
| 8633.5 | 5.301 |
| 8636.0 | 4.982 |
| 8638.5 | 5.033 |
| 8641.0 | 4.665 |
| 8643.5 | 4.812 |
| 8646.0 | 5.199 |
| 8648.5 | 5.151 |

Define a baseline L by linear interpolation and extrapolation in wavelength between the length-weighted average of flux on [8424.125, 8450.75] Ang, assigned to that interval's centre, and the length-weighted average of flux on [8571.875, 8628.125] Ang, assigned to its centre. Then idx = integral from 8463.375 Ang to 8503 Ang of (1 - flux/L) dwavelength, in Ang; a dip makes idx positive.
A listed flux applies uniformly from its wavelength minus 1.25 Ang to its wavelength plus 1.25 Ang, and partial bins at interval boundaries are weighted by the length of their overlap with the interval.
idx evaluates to 1.10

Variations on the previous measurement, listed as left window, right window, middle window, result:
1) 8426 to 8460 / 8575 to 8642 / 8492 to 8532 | 1.2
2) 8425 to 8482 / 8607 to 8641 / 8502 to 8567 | 1.4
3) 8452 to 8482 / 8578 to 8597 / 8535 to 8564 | 0.7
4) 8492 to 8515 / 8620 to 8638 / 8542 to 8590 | 0.7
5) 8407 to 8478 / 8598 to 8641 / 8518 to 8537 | 0.6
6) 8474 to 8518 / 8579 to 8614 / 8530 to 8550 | 0.3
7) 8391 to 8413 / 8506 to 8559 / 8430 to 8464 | -2.3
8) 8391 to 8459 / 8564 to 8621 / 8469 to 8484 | -0.1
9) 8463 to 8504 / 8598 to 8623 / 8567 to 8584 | 0.2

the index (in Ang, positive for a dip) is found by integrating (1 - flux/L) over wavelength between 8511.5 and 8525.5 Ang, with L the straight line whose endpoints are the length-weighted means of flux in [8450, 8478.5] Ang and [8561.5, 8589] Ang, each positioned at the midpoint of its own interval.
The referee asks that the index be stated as 0.3 Ang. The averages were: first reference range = 5.29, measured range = 5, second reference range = 4.91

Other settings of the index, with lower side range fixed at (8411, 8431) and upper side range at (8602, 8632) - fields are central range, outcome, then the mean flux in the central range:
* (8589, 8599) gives -0.2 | 5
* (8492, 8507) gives 0.5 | 4.99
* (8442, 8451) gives 0.3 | 5.15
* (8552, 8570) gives -0.2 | 5.04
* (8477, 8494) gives 0.6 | 5.02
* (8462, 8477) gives 0.1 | 5.2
